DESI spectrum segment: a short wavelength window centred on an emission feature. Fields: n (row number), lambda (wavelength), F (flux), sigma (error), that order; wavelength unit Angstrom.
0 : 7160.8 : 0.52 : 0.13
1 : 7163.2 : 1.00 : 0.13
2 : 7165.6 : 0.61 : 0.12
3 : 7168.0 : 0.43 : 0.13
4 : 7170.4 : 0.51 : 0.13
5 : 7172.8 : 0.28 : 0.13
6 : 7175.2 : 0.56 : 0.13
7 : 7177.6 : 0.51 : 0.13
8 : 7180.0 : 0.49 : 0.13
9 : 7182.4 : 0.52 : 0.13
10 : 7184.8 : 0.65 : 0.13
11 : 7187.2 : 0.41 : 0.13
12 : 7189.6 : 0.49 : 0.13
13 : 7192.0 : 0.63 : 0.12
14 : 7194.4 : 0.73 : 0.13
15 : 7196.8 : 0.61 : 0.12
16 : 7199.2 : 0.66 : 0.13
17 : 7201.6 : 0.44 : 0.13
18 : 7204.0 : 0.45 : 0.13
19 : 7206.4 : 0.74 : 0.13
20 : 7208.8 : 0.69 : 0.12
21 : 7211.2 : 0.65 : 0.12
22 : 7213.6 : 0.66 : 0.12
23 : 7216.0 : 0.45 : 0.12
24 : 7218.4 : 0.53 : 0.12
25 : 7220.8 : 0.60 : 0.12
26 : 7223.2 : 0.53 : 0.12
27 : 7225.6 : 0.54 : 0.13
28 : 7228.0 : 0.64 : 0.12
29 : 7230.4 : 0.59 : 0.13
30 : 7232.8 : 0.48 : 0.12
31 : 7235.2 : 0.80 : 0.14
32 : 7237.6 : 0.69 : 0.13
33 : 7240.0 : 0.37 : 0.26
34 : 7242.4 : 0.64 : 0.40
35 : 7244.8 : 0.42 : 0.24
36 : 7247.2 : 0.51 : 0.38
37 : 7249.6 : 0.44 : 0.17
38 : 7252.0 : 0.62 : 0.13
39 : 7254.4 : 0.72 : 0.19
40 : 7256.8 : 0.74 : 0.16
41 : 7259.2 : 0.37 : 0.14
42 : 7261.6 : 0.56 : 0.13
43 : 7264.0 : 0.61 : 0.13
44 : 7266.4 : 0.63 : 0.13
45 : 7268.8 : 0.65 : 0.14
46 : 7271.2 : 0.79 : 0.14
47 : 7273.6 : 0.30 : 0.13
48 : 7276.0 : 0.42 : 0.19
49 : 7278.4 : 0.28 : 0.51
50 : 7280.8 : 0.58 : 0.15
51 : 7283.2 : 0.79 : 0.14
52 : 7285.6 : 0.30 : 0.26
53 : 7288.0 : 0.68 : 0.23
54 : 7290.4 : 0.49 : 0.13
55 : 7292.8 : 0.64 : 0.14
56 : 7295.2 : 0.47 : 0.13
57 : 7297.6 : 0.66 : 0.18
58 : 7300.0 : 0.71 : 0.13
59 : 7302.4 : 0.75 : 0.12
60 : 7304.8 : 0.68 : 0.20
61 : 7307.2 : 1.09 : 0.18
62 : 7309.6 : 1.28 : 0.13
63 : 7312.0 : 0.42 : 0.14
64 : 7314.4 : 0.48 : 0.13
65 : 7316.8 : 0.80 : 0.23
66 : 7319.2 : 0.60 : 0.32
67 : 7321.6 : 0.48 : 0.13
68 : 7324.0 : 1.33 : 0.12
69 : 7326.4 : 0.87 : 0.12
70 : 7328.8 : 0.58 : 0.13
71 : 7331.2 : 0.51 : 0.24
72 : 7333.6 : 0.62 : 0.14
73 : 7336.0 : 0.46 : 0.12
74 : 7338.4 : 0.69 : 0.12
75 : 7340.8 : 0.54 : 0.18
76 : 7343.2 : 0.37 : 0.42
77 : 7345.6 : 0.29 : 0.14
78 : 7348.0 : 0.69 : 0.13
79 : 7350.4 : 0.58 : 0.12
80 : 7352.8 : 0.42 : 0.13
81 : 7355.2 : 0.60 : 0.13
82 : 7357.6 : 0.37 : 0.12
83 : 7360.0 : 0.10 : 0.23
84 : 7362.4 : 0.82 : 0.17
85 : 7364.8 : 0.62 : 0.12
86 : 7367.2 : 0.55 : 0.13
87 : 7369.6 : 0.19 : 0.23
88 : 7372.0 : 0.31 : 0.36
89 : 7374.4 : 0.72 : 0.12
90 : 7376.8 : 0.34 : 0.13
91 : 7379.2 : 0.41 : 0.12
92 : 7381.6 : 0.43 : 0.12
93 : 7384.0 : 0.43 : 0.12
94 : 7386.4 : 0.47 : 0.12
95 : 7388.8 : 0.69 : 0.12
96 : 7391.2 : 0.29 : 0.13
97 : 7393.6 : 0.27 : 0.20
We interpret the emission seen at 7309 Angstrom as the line [S II] 6716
